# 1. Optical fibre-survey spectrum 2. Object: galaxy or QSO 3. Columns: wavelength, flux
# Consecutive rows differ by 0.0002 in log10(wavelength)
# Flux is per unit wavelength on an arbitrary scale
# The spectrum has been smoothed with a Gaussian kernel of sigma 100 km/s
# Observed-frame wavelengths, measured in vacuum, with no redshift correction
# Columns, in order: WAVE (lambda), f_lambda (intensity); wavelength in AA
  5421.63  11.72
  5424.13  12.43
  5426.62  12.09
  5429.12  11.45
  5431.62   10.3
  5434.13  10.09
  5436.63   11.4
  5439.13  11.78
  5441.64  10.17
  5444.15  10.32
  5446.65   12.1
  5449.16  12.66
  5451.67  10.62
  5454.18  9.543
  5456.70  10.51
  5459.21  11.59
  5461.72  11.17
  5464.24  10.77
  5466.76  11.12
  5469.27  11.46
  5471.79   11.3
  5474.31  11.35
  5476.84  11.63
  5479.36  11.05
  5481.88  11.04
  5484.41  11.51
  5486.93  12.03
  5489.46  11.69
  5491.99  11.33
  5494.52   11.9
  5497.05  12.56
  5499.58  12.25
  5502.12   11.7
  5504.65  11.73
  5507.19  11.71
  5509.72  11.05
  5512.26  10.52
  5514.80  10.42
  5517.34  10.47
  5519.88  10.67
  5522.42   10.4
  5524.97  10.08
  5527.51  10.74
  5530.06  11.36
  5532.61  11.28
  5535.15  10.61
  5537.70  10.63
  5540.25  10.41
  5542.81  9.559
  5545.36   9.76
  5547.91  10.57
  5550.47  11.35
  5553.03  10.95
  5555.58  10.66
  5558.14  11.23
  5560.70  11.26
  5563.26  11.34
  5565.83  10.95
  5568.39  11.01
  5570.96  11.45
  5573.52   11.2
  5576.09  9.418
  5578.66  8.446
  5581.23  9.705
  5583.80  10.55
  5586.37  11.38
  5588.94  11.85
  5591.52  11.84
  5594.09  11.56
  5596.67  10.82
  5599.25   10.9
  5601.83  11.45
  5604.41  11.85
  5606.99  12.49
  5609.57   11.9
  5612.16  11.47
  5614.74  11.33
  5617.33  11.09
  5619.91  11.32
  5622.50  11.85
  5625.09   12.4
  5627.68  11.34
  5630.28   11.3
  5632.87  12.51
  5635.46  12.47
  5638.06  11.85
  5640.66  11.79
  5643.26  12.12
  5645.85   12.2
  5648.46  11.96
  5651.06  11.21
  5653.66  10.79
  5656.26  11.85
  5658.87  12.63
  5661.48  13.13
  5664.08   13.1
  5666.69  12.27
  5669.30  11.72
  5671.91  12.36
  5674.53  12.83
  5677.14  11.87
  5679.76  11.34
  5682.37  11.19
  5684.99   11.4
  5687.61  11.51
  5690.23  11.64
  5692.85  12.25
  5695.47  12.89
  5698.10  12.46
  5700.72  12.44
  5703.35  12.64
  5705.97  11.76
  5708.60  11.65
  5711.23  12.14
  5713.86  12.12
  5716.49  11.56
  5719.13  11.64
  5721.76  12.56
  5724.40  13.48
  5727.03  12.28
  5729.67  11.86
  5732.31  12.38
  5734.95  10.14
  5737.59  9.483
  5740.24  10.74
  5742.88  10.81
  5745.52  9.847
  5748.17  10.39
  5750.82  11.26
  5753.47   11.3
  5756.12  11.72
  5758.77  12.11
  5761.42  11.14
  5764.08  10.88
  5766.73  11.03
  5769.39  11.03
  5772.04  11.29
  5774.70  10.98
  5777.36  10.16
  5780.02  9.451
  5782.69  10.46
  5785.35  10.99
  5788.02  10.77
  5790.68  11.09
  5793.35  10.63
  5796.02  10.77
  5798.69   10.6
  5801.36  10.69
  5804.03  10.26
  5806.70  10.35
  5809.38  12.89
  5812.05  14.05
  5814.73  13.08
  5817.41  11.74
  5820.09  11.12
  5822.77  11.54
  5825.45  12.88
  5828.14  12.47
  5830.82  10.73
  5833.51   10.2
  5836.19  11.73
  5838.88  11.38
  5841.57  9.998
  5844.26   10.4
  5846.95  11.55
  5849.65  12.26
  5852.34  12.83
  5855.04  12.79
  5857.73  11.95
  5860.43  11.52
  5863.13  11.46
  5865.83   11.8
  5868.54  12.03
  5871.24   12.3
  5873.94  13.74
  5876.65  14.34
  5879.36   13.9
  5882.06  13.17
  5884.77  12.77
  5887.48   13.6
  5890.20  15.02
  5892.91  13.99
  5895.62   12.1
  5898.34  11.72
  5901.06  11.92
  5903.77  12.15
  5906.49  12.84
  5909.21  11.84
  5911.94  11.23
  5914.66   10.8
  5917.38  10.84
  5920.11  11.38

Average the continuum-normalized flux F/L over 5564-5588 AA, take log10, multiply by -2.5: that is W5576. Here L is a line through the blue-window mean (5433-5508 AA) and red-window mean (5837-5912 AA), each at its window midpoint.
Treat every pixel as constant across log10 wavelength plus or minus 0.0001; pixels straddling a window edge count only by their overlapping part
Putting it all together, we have 0.110 mag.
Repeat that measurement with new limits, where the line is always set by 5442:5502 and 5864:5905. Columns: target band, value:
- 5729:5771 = 0.13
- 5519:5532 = 0.09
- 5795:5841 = 0.10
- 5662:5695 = 0.01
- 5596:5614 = 0.03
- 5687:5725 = 0.01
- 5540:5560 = 0.10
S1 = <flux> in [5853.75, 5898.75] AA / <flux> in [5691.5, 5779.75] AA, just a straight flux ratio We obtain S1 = 1.12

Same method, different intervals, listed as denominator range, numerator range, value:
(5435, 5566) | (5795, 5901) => 1.09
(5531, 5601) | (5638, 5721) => 1.12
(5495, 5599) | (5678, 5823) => 1.05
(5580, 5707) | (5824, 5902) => 1.04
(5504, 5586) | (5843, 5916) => 1.17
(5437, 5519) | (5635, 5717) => 1.07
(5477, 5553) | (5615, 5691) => 1.08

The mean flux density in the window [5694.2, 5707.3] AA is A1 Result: 12.4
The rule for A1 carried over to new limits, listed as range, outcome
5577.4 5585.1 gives 9.58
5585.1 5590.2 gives 11.6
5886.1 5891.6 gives 14.3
